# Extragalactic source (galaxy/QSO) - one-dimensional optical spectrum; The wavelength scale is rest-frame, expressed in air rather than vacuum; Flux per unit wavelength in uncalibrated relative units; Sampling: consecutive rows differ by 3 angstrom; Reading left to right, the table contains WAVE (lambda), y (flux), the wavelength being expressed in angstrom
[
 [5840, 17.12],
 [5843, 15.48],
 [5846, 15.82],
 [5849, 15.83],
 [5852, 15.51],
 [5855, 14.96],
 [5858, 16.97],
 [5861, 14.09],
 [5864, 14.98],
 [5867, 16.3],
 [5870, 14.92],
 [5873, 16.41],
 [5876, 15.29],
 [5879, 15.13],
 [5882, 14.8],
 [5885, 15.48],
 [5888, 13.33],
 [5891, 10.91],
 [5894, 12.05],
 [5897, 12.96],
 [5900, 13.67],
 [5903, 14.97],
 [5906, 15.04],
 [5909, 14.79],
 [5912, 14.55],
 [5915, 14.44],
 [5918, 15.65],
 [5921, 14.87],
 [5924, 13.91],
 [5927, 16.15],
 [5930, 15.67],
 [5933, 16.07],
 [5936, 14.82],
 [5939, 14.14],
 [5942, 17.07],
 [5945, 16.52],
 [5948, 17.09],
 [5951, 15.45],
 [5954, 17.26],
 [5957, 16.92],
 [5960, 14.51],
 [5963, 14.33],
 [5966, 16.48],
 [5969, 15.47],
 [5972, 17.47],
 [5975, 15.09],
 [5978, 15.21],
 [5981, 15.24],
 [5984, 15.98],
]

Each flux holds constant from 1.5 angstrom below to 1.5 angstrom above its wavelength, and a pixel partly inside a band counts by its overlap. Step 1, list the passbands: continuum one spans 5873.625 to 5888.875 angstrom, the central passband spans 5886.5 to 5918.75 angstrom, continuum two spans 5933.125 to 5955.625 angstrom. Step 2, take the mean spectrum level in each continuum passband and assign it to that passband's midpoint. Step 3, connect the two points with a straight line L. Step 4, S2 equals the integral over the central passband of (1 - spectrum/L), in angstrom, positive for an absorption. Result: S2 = 3.2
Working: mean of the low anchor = 15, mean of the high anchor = 16.1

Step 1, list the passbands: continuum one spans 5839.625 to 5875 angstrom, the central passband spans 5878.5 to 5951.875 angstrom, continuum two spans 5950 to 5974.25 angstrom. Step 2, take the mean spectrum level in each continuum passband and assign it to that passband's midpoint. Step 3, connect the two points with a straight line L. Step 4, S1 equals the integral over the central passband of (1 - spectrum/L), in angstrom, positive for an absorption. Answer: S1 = 4.91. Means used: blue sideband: 15.6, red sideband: 16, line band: 14.8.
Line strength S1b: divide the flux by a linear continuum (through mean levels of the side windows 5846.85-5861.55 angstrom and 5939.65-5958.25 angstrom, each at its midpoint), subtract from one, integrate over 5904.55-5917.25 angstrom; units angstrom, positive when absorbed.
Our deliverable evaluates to 1.1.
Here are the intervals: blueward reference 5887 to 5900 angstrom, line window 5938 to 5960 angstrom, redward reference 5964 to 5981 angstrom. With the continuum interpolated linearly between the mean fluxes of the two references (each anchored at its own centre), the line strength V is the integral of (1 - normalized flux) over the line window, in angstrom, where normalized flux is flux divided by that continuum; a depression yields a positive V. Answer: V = -2.2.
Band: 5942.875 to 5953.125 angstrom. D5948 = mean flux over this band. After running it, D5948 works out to 16.5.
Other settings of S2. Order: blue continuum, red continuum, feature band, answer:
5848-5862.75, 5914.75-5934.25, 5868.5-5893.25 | 1.5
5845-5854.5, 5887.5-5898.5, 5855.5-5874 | -1.4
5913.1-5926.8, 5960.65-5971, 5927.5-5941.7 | -0.3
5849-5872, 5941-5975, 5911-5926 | 1.1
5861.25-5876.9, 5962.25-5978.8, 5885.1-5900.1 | 2.7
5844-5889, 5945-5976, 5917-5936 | 0.6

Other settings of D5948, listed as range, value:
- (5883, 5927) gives 14.1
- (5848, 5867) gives 15.5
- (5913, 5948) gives 15.5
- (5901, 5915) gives 14.8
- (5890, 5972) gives 15.1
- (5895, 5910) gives 14.2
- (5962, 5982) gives 15.7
